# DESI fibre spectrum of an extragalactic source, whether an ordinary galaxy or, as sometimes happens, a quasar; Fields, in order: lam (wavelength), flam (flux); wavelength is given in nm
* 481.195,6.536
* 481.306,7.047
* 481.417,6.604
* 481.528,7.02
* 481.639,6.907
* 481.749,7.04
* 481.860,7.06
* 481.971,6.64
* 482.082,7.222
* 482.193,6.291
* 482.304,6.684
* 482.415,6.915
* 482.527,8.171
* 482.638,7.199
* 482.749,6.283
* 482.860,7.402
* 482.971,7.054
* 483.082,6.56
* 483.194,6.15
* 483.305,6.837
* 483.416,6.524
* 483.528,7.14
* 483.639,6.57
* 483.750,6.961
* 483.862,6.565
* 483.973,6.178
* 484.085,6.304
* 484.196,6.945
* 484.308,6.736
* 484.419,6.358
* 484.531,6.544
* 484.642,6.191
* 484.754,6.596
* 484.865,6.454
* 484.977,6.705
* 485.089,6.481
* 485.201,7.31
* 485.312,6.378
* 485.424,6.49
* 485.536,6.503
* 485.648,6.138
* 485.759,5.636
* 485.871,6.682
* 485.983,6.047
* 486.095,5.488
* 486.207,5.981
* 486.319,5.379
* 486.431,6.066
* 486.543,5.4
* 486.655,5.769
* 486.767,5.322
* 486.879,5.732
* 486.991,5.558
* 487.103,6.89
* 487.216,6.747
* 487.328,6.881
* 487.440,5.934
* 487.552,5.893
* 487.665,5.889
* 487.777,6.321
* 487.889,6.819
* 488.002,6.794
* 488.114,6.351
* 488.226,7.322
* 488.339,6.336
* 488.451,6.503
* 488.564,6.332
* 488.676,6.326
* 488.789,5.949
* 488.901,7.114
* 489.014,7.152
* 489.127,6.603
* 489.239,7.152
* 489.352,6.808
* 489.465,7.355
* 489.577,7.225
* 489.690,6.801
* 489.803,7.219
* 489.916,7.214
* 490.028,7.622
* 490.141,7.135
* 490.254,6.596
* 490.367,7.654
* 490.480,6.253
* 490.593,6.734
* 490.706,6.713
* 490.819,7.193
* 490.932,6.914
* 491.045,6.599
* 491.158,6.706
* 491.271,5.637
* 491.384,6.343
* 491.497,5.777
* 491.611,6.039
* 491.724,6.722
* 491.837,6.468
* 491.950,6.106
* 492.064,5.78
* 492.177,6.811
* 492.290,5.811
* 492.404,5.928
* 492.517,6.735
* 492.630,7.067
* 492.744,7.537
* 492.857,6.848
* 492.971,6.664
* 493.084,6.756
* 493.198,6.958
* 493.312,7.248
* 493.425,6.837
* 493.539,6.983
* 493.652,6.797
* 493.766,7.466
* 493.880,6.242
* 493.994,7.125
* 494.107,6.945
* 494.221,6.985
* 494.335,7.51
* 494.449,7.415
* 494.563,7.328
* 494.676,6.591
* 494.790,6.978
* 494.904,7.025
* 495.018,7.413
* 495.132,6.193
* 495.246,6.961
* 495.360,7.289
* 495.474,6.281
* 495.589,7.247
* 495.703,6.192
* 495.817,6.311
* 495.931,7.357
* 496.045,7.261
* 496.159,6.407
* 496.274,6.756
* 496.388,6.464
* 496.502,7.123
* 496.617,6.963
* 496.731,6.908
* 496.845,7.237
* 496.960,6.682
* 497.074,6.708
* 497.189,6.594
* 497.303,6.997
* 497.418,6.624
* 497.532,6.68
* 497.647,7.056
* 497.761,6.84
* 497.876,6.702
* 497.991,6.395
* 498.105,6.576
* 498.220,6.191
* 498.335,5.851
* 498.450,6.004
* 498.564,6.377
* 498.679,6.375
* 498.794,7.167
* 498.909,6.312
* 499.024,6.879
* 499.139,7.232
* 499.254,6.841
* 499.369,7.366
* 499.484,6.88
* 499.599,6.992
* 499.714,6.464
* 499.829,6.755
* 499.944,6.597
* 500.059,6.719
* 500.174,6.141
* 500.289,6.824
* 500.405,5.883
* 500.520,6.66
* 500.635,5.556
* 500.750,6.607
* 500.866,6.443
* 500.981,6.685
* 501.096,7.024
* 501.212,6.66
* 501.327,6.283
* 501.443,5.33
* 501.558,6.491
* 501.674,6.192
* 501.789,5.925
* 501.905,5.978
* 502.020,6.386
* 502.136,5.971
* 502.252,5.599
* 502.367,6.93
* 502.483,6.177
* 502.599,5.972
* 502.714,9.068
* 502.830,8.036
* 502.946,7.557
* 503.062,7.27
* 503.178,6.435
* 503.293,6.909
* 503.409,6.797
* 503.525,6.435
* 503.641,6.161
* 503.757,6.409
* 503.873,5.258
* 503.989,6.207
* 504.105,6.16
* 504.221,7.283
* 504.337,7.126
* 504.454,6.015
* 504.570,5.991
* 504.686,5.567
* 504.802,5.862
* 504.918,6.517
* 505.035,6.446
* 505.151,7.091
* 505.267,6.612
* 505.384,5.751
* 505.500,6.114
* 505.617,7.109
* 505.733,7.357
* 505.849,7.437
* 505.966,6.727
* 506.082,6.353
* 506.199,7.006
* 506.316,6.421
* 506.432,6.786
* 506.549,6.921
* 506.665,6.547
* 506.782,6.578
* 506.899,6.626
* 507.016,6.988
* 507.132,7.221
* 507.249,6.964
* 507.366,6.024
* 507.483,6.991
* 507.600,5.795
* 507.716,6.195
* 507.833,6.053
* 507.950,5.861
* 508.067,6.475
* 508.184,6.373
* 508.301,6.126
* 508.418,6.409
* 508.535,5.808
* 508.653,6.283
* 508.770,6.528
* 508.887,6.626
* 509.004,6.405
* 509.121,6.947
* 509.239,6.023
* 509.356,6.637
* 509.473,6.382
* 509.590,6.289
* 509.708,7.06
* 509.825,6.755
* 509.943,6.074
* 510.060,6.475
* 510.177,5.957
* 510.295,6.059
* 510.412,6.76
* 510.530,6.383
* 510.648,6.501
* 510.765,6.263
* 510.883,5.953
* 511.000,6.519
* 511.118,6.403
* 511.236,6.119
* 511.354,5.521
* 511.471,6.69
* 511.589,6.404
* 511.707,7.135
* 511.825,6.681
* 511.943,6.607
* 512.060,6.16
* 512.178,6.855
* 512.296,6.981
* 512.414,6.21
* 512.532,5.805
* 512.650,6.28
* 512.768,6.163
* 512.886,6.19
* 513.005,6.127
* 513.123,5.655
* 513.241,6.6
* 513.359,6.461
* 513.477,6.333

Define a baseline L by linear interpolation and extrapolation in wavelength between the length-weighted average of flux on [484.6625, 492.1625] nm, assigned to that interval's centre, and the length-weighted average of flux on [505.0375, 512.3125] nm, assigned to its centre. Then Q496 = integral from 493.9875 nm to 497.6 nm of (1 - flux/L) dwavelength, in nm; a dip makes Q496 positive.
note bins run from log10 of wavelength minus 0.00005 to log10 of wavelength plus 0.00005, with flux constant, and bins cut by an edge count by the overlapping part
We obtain -0.23 nm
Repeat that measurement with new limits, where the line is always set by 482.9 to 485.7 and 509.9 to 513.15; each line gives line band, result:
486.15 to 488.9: 0.148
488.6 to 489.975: -0.076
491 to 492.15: 0.051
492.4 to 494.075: -0.105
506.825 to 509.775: -0.040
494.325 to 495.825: -0.098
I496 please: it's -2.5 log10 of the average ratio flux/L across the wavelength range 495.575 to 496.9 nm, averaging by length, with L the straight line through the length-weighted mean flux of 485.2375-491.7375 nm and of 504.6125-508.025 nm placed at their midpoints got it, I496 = -0.06 mag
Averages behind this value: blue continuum 6.47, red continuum 6.55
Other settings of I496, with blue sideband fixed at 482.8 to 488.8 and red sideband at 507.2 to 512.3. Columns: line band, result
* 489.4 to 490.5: -0.12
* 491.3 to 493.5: -0.03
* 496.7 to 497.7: -0.07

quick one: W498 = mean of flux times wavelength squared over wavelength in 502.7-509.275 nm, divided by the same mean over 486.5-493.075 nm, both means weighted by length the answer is 1.1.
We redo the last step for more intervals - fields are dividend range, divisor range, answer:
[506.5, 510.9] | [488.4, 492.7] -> 1.04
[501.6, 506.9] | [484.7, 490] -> 1.09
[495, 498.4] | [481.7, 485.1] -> 1.06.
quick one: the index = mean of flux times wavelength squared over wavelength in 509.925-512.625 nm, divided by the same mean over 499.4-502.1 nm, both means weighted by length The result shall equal 1.0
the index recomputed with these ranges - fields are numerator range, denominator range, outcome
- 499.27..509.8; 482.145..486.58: 1.09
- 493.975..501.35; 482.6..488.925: 1.11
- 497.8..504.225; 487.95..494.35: 1.01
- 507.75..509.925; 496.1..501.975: 1.01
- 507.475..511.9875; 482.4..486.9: 1.09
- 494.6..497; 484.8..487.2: 1.16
